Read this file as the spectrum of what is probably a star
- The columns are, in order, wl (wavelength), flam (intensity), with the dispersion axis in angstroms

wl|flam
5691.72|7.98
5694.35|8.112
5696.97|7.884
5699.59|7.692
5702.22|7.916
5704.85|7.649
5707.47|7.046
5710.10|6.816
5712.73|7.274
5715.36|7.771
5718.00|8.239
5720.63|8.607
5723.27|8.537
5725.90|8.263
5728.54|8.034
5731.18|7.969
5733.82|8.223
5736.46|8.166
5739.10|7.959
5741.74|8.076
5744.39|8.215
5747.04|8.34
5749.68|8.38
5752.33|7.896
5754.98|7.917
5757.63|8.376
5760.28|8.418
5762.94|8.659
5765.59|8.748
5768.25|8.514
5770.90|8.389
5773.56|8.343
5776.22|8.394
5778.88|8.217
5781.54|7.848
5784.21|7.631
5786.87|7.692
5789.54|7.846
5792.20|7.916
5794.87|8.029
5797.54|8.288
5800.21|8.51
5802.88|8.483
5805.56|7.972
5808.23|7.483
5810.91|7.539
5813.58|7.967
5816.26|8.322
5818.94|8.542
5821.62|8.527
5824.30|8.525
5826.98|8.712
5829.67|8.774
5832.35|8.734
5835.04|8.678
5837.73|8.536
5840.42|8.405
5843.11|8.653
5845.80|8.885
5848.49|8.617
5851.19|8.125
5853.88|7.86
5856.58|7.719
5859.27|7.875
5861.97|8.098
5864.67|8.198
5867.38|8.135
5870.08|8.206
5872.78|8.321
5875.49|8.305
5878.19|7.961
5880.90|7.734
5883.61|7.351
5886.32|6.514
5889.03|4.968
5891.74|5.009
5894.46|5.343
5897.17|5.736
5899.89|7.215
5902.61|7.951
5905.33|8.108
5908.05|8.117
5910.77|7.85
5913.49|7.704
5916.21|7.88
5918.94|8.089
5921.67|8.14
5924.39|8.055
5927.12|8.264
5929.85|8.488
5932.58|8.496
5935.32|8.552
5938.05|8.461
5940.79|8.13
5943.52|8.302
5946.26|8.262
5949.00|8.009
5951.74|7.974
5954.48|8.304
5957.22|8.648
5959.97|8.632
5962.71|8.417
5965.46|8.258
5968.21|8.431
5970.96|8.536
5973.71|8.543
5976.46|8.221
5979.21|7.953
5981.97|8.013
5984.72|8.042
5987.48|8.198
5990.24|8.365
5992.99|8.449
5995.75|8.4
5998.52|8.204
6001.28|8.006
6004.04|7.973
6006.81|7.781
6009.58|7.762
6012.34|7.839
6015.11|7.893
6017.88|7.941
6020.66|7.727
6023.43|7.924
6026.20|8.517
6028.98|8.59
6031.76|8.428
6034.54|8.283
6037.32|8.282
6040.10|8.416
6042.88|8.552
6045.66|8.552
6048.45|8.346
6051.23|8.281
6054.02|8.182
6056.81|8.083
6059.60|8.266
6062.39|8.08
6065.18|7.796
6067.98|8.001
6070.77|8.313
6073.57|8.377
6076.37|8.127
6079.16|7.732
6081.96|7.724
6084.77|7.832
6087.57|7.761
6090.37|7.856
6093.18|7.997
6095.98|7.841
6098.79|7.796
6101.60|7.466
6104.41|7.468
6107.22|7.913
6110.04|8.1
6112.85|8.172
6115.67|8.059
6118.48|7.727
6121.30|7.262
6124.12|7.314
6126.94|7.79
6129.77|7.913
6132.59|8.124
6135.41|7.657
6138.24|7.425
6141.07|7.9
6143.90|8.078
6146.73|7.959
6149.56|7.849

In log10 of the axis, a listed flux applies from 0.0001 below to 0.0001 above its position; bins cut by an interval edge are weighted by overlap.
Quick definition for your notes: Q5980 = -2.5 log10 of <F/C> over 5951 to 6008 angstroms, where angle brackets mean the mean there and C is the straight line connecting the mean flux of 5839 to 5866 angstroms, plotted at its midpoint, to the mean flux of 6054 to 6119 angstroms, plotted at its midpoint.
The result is -0.02 mag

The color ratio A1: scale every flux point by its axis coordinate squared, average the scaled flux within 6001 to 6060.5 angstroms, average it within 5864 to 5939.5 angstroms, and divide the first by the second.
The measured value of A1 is 1.1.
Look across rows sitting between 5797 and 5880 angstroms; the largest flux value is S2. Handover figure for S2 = 8.885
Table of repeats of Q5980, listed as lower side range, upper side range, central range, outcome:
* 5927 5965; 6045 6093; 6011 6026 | 0.036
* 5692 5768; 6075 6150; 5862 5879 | -0.031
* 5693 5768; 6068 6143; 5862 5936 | 0.052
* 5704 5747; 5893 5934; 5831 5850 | -0.112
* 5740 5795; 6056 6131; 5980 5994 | -0.030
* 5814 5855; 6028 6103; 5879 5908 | 0.249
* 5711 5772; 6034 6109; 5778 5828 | 0.010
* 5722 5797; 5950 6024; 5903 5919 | 0.030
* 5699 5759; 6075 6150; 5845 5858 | -0.039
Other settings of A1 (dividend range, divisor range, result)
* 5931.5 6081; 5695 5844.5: 1.09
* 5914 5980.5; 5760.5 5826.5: 1.07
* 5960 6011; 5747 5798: 1.08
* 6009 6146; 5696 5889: 1.09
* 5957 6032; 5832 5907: 1.11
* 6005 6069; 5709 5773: 1.10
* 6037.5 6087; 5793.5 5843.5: 1.06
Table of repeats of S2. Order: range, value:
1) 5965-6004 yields 8.543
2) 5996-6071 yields 8.59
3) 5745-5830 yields 8.774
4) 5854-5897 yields 8.321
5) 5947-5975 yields 8.648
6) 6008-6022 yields 7.941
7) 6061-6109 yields 8.377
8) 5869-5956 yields 8.552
